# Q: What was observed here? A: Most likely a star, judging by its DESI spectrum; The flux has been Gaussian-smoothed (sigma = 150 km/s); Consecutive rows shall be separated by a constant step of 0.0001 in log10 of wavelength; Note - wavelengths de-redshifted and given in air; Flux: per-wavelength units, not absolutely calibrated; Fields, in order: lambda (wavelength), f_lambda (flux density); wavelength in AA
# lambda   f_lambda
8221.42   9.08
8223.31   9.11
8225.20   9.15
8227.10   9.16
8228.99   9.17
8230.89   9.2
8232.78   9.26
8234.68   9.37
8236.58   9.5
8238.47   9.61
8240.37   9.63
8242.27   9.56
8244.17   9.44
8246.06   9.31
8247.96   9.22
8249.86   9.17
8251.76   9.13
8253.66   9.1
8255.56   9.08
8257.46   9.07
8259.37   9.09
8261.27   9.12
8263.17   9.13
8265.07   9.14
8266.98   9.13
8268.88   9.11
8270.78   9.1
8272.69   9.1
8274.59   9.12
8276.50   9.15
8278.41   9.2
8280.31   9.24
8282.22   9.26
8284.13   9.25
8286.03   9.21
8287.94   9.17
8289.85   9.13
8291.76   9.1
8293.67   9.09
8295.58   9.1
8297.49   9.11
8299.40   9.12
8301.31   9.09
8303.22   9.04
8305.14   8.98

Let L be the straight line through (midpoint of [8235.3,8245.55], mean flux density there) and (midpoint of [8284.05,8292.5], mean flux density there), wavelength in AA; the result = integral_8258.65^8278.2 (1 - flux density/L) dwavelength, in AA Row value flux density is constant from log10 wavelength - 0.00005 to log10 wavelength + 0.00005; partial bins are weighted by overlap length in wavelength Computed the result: 0.4 AA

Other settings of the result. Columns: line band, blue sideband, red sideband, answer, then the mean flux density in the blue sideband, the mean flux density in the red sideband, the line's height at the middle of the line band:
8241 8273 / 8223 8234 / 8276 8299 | 0.0 AA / 9.18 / 9.17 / 9.17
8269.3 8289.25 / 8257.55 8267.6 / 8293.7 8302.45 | -0.2 AA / 9.11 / 9.11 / 9.11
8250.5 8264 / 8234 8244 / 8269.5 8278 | 0.3 AA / 9.53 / 9.12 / 9.31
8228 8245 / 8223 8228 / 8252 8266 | -0.5 AA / 9.14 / 9.11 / 9.13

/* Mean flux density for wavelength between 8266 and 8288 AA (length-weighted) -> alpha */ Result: 9.17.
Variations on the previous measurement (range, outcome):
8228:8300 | 9.21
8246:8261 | 9.13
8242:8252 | 9.3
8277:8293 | 9.19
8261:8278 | 9.12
